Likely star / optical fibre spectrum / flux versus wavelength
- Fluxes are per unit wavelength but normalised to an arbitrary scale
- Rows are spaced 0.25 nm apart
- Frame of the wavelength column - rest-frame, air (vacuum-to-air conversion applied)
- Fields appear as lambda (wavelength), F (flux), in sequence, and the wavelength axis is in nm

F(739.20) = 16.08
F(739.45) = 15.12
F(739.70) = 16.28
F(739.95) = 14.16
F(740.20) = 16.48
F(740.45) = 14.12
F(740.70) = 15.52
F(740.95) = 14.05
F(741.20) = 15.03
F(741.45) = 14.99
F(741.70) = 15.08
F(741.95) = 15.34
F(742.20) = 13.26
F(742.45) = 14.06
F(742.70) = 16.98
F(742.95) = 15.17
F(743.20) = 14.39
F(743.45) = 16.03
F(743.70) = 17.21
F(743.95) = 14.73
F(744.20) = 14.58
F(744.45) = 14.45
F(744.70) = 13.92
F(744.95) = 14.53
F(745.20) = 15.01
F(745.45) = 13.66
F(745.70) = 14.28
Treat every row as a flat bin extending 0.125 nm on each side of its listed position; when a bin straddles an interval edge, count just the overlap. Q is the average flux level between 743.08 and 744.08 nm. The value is 15.6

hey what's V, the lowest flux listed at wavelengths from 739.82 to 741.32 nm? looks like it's 14.05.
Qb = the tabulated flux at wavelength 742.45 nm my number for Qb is 14.06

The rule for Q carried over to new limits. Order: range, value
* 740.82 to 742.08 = 14.9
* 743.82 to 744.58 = 14.6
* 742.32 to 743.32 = 15.1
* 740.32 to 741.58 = 14.8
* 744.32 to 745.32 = 14.5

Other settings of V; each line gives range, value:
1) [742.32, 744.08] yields 14.06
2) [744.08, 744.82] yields 13.92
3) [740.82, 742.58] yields 13.26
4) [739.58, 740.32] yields 14.16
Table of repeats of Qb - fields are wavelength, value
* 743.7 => 17.21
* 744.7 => 13.92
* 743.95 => 14.73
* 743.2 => 14.39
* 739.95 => 14.16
